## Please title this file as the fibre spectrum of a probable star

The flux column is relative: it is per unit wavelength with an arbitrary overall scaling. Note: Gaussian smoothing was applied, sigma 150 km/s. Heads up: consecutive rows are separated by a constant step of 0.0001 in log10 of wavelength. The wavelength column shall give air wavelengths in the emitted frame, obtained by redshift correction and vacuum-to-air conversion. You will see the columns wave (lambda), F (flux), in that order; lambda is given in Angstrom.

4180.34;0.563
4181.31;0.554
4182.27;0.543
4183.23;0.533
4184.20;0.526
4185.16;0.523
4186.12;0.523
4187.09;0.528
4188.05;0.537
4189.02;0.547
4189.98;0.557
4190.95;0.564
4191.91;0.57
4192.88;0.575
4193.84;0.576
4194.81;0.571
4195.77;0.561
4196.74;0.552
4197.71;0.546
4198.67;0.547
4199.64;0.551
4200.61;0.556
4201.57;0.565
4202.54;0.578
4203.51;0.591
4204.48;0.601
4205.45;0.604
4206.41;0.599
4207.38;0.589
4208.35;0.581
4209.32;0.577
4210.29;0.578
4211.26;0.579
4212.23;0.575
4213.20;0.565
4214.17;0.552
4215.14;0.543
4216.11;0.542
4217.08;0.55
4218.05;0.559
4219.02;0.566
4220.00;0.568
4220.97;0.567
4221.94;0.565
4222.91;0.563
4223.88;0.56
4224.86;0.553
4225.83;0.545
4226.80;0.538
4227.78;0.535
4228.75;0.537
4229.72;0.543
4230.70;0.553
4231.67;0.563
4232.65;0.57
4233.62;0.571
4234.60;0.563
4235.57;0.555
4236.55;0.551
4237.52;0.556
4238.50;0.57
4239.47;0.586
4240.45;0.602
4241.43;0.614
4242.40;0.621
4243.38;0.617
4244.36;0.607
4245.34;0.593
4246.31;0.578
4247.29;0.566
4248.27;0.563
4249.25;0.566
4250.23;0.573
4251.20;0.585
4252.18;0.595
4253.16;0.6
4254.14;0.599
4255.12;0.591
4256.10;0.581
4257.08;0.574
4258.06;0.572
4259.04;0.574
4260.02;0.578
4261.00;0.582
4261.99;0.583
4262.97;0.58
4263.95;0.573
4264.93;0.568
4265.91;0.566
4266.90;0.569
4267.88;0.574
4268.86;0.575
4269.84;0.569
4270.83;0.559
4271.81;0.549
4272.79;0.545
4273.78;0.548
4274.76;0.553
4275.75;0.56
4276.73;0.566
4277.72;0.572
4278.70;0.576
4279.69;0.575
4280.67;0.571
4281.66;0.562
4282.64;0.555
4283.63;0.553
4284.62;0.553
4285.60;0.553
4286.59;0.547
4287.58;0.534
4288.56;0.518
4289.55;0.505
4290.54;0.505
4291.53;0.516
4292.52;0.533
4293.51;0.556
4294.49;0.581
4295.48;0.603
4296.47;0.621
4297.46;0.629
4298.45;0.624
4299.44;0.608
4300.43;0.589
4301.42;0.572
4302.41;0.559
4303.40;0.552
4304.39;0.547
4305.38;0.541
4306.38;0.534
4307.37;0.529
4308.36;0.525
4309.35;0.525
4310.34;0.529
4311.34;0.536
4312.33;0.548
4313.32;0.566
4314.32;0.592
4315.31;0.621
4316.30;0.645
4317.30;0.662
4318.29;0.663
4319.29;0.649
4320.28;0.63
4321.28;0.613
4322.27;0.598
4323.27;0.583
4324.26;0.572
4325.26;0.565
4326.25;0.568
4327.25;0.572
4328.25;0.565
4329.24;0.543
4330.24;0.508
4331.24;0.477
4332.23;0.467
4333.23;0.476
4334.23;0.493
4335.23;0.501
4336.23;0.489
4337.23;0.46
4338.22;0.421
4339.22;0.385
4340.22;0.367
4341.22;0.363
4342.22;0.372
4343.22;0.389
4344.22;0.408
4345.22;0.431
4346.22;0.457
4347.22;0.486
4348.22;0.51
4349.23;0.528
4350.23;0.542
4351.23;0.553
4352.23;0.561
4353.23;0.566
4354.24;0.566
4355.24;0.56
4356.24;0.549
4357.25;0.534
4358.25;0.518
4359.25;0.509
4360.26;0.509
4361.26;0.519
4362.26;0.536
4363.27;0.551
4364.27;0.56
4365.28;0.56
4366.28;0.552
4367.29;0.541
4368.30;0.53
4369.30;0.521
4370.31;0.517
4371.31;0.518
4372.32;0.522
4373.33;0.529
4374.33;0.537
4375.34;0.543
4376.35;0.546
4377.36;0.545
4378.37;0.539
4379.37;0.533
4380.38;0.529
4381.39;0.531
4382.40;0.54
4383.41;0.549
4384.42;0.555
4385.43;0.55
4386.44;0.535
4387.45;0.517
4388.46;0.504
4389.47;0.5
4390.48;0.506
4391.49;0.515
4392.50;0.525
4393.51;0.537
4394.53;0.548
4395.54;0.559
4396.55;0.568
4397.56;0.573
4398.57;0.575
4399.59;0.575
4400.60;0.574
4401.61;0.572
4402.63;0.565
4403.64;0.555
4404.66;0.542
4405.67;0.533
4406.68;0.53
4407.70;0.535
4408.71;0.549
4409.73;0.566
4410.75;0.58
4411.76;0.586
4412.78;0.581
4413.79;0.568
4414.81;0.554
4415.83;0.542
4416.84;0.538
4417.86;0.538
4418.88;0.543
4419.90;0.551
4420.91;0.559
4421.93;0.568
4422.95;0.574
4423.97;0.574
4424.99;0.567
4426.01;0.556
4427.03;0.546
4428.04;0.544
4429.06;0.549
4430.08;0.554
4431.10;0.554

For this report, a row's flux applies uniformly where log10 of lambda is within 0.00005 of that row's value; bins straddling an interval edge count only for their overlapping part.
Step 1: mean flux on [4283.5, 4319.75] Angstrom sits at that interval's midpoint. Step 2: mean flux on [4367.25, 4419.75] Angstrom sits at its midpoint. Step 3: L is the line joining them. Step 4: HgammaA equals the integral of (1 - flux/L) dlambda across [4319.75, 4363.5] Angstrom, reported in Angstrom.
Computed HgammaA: 3.87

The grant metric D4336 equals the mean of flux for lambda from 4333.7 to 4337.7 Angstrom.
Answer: 0.485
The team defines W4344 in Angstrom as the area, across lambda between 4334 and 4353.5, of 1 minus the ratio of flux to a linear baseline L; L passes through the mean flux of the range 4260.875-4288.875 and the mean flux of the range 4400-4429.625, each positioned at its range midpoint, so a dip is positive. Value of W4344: 3.4 Angstrom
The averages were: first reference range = 0.562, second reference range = 0.557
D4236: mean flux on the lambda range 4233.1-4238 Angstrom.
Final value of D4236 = 0.56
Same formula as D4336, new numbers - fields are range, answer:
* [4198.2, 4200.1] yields 0.548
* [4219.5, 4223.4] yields 0.566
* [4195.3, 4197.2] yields 0.555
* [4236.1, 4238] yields 0.555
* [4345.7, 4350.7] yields 0.504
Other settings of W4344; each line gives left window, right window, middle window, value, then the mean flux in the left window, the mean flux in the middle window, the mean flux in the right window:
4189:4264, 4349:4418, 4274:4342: 1.1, 0.571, 0.548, 0.544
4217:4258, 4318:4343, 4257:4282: -0.7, 0.572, 0.568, 0.513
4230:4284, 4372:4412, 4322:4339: 1.2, 0.574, 0.518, 0.544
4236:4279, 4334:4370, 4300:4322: -2.0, 0.577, 0.579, 0.497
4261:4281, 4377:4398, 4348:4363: 0.2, 0.567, 0.538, 0.536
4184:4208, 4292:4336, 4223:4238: 0.3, 0.562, 0.553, 0.567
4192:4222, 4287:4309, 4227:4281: -0.9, 0.569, 0.573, 0.558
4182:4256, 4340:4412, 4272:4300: -0.6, 0.567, 0.561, 0.528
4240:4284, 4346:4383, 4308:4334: -0.8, 0.576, 0.569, 0.534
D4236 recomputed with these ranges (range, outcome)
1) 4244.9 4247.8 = 0.579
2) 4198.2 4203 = 0.559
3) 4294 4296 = 0.593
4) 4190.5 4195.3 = 0.572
